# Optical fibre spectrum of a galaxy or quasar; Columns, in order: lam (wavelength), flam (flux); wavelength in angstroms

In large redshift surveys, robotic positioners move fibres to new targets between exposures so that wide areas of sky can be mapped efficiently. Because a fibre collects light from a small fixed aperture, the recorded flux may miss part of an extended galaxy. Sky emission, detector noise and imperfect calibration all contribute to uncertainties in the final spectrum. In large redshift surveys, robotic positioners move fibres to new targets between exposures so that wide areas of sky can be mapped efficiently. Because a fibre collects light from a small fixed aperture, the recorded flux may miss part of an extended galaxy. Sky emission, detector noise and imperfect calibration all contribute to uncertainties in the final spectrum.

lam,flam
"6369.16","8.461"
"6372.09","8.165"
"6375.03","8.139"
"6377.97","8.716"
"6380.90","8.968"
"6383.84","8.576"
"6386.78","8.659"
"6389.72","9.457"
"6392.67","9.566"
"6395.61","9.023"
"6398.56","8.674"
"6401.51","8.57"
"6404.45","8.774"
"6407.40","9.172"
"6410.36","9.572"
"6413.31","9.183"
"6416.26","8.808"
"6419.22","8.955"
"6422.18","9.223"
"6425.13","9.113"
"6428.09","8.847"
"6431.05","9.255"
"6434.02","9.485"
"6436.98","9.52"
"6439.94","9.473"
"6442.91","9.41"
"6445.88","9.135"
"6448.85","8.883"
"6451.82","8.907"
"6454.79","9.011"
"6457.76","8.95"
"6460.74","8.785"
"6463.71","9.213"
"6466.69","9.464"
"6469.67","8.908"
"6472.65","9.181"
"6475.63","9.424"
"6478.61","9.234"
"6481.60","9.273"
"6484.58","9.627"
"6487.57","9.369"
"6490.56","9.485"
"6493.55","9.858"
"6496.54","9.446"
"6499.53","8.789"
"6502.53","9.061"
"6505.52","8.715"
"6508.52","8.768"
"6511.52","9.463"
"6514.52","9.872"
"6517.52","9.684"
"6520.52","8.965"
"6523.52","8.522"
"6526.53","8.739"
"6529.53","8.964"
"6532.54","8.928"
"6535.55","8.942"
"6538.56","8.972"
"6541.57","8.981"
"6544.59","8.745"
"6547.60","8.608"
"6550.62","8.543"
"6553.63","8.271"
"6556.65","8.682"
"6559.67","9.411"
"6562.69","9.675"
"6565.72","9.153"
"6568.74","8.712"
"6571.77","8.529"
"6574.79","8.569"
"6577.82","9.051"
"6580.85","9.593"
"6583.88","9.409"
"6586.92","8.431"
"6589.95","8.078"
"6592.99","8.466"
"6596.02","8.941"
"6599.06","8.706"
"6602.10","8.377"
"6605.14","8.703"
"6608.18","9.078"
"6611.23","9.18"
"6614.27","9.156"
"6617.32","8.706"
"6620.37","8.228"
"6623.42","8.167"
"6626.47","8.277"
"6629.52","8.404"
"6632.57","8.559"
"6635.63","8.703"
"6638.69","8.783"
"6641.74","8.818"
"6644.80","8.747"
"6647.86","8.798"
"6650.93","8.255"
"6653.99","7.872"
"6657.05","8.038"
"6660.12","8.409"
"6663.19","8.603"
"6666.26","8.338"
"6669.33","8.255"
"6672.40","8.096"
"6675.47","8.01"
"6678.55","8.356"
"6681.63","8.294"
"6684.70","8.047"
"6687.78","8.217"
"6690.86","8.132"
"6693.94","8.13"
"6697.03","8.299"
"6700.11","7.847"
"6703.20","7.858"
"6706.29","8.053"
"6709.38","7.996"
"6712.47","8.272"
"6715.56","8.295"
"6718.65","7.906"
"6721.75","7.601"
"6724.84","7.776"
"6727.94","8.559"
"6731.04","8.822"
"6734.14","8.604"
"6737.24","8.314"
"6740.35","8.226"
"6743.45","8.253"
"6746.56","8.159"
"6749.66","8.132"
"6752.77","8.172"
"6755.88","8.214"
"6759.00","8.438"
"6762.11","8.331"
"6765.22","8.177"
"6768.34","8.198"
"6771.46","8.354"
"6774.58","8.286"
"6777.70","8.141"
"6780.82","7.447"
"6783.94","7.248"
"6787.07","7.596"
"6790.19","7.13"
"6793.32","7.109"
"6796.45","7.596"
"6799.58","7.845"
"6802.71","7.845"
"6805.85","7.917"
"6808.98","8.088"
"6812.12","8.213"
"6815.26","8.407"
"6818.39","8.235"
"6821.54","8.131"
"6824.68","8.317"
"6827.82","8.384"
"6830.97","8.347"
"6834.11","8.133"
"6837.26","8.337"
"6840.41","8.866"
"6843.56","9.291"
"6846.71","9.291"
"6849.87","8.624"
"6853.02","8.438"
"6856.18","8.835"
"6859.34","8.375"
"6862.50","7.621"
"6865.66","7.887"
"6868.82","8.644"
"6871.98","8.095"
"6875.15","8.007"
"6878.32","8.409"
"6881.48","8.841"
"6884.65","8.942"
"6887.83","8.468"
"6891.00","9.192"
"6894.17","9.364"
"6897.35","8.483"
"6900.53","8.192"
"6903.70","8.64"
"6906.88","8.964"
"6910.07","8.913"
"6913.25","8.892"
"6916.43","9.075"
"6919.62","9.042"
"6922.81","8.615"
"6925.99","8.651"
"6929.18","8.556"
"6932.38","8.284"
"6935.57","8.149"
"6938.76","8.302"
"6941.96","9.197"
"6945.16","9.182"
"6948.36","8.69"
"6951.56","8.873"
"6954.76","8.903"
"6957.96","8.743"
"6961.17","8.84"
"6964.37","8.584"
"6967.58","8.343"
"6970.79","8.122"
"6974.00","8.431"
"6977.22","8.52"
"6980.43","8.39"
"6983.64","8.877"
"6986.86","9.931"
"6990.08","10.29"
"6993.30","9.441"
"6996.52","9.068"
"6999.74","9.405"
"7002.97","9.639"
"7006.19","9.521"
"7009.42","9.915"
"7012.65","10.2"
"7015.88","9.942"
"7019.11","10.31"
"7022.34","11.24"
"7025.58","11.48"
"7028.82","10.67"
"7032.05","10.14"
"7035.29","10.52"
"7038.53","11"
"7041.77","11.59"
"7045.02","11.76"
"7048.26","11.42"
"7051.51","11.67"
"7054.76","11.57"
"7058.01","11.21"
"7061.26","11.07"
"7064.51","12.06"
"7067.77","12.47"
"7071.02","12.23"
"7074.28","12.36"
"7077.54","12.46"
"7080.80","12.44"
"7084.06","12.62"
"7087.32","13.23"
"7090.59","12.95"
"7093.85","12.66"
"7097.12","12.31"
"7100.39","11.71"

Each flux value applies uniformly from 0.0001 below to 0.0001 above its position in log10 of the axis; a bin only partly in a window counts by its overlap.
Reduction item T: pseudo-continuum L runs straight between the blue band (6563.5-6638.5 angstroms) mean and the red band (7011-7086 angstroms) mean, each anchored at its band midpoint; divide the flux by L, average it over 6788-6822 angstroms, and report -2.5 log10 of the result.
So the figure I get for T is 0.26 mag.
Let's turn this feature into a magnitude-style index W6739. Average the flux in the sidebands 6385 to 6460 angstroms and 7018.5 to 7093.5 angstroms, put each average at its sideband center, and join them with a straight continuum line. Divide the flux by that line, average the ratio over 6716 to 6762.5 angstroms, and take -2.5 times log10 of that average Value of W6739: 0.25 mag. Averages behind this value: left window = 9.1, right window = 11.7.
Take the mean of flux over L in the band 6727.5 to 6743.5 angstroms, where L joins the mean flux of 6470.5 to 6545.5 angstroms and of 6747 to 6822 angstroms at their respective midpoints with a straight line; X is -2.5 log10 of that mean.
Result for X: -0.04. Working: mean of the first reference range 9.16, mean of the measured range 8.48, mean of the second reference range 7.97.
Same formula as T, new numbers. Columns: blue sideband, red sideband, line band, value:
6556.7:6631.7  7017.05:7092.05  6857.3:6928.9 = 0.23 mag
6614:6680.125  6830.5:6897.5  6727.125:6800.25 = 0.06 mag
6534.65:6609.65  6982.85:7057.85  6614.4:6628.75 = 0.07 mag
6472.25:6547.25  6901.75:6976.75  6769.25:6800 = 0.15 mag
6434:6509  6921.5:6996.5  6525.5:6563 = 0.03 mag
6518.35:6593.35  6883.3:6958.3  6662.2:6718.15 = 0.08 mag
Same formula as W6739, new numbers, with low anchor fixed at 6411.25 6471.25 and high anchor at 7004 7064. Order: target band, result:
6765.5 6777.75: 0.22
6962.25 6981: 0.26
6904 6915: 0.18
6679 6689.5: 0.20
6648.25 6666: 0.18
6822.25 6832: 0.23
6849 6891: 0.23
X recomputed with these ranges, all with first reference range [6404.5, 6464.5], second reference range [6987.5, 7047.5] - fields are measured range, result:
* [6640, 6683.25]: 0.152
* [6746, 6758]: 0.196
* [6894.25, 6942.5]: 0.170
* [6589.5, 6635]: 0.107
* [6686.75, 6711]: 0.199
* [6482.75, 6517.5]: -0.007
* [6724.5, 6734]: 0.150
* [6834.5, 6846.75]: 0.134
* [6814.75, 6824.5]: 0.202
